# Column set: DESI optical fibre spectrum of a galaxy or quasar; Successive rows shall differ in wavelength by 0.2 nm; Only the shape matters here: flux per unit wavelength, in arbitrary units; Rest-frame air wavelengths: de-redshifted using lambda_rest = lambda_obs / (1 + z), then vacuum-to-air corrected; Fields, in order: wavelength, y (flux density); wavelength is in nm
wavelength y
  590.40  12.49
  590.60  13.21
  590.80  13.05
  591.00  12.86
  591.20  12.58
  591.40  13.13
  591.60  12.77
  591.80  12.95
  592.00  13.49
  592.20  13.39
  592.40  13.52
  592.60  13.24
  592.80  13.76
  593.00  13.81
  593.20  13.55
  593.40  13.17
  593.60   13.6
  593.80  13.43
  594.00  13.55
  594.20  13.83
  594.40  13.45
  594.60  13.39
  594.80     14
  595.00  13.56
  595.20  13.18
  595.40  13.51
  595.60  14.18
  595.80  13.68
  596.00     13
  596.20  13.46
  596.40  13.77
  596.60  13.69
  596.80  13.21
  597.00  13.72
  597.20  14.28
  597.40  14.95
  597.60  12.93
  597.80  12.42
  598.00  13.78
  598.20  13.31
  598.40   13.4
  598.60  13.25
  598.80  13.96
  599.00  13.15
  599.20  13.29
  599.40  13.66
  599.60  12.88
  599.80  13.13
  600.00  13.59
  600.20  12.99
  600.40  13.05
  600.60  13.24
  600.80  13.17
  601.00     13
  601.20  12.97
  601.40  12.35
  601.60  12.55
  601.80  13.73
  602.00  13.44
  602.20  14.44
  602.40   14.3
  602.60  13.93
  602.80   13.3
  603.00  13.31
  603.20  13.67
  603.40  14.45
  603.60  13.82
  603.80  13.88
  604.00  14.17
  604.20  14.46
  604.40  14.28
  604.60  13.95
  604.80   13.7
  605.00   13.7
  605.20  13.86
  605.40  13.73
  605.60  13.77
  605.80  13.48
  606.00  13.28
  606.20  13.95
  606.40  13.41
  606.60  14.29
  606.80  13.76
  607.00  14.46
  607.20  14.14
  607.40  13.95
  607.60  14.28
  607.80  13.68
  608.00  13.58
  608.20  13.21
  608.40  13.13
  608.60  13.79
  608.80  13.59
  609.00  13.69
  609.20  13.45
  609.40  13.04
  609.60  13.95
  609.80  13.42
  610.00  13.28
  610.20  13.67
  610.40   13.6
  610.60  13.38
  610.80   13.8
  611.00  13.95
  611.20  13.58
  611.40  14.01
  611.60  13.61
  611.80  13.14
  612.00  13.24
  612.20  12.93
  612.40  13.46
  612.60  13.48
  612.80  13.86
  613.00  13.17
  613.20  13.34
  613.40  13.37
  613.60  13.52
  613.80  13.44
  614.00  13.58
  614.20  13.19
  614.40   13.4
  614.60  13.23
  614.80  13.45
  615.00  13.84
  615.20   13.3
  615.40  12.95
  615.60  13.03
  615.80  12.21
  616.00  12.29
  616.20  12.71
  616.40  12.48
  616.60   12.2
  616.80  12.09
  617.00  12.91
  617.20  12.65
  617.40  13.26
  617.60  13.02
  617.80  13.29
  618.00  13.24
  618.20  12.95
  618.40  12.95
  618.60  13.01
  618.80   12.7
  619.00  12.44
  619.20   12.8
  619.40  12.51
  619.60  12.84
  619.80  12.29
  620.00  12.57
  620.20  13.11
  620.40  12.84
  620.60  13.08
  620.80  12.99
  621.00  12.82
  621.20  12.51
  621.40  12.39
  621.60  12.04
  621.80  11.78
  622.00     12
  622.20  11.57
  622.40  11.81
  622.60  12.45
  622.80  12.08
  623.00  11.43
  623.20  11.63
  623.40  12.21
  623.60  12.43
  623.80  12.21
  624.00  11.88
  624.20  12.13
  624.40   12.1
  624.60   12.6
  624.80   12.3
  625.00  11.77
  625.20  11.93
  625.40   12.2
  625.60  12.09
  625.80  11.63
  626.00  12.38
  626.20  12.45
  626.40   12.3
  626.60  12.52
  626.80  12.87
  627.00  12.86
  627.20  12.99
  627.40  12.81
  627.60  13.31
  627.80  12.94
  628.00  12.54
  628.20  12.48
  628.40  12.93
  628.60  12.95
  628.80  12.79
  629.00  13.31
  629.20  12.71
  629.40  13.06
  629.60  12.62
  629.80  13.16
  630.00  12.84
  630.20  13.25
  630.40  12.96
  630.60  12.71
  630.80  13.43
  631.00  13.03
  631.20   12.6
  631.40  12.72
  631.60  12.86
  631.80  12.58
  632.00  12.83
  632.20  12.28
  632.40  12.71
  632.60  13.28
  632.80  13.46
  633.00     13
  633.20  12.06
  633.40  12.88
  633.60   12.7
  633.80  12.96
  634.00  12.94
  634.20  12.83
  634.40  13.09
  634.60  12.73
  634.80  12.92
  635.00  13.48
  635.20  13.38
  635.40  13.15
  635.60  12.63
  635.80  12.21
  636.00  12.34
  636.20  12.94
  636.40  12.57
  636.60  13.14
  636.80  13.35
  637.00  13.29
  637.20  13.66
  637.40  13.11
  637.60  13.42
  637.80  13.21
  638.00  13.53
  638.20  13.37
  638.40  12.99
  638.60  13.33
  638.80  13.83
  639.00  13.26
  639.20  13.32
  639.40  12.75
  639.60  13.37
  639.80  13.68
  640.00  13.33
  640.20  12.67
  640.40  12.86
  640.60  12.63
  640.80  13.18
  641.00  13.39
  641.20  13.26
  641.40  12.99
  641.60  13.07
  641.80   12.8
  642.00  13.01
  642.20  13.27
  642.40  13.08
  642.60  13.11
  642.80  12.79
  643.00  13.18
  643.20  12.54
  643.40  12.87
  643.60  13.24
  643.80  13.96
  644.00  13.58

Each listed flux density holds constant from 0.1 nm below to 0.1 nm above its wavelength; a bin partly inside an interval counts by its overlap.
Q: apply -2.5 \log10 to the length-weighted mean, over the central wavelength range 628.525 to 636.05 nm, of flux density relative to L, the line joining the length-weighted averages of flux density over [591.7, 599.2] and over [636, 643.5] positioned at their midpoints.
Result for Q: 0.03 mag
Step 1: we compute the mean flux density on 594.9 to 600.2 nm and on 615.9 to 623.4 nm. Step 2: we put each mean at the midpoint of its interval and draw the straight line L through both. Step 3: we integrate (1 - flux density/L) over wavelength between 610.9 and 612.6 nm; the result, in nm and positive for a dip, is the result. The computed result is -0.08 nm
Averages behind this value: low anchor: 13.5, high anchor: 12.5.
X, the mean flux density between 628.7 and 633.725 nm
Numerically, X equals 12.9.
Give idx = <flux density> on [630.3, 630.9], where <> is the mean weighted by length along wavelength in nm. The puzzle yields 13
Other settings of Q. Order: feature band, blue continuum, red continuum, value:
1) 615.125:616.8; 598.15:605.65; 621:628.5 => 0.015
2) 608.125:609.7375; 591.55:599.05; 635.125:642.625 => -0.008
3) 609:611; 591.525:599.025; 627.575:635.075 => -0.023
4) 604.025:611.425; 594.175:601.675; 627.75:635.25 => -0.040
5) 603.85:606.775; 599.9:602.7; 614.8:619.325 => -0.052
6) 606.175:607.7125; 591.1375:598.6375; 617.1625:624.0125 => -0.081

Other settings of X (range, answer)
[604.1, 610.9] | 13.7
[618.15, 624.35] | 12.4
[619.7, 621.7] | 12.7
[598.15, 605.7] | 13.5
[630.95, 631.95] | 12.7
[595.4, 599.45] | 13.6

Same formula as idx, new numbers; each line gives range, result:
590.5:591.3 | 12.9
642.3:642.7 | 13.1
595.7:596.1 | 13.3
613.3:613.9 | 13.4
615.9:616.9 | 12.4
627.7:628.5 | 12.7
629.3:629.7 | 12.8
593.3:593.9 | 13.4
